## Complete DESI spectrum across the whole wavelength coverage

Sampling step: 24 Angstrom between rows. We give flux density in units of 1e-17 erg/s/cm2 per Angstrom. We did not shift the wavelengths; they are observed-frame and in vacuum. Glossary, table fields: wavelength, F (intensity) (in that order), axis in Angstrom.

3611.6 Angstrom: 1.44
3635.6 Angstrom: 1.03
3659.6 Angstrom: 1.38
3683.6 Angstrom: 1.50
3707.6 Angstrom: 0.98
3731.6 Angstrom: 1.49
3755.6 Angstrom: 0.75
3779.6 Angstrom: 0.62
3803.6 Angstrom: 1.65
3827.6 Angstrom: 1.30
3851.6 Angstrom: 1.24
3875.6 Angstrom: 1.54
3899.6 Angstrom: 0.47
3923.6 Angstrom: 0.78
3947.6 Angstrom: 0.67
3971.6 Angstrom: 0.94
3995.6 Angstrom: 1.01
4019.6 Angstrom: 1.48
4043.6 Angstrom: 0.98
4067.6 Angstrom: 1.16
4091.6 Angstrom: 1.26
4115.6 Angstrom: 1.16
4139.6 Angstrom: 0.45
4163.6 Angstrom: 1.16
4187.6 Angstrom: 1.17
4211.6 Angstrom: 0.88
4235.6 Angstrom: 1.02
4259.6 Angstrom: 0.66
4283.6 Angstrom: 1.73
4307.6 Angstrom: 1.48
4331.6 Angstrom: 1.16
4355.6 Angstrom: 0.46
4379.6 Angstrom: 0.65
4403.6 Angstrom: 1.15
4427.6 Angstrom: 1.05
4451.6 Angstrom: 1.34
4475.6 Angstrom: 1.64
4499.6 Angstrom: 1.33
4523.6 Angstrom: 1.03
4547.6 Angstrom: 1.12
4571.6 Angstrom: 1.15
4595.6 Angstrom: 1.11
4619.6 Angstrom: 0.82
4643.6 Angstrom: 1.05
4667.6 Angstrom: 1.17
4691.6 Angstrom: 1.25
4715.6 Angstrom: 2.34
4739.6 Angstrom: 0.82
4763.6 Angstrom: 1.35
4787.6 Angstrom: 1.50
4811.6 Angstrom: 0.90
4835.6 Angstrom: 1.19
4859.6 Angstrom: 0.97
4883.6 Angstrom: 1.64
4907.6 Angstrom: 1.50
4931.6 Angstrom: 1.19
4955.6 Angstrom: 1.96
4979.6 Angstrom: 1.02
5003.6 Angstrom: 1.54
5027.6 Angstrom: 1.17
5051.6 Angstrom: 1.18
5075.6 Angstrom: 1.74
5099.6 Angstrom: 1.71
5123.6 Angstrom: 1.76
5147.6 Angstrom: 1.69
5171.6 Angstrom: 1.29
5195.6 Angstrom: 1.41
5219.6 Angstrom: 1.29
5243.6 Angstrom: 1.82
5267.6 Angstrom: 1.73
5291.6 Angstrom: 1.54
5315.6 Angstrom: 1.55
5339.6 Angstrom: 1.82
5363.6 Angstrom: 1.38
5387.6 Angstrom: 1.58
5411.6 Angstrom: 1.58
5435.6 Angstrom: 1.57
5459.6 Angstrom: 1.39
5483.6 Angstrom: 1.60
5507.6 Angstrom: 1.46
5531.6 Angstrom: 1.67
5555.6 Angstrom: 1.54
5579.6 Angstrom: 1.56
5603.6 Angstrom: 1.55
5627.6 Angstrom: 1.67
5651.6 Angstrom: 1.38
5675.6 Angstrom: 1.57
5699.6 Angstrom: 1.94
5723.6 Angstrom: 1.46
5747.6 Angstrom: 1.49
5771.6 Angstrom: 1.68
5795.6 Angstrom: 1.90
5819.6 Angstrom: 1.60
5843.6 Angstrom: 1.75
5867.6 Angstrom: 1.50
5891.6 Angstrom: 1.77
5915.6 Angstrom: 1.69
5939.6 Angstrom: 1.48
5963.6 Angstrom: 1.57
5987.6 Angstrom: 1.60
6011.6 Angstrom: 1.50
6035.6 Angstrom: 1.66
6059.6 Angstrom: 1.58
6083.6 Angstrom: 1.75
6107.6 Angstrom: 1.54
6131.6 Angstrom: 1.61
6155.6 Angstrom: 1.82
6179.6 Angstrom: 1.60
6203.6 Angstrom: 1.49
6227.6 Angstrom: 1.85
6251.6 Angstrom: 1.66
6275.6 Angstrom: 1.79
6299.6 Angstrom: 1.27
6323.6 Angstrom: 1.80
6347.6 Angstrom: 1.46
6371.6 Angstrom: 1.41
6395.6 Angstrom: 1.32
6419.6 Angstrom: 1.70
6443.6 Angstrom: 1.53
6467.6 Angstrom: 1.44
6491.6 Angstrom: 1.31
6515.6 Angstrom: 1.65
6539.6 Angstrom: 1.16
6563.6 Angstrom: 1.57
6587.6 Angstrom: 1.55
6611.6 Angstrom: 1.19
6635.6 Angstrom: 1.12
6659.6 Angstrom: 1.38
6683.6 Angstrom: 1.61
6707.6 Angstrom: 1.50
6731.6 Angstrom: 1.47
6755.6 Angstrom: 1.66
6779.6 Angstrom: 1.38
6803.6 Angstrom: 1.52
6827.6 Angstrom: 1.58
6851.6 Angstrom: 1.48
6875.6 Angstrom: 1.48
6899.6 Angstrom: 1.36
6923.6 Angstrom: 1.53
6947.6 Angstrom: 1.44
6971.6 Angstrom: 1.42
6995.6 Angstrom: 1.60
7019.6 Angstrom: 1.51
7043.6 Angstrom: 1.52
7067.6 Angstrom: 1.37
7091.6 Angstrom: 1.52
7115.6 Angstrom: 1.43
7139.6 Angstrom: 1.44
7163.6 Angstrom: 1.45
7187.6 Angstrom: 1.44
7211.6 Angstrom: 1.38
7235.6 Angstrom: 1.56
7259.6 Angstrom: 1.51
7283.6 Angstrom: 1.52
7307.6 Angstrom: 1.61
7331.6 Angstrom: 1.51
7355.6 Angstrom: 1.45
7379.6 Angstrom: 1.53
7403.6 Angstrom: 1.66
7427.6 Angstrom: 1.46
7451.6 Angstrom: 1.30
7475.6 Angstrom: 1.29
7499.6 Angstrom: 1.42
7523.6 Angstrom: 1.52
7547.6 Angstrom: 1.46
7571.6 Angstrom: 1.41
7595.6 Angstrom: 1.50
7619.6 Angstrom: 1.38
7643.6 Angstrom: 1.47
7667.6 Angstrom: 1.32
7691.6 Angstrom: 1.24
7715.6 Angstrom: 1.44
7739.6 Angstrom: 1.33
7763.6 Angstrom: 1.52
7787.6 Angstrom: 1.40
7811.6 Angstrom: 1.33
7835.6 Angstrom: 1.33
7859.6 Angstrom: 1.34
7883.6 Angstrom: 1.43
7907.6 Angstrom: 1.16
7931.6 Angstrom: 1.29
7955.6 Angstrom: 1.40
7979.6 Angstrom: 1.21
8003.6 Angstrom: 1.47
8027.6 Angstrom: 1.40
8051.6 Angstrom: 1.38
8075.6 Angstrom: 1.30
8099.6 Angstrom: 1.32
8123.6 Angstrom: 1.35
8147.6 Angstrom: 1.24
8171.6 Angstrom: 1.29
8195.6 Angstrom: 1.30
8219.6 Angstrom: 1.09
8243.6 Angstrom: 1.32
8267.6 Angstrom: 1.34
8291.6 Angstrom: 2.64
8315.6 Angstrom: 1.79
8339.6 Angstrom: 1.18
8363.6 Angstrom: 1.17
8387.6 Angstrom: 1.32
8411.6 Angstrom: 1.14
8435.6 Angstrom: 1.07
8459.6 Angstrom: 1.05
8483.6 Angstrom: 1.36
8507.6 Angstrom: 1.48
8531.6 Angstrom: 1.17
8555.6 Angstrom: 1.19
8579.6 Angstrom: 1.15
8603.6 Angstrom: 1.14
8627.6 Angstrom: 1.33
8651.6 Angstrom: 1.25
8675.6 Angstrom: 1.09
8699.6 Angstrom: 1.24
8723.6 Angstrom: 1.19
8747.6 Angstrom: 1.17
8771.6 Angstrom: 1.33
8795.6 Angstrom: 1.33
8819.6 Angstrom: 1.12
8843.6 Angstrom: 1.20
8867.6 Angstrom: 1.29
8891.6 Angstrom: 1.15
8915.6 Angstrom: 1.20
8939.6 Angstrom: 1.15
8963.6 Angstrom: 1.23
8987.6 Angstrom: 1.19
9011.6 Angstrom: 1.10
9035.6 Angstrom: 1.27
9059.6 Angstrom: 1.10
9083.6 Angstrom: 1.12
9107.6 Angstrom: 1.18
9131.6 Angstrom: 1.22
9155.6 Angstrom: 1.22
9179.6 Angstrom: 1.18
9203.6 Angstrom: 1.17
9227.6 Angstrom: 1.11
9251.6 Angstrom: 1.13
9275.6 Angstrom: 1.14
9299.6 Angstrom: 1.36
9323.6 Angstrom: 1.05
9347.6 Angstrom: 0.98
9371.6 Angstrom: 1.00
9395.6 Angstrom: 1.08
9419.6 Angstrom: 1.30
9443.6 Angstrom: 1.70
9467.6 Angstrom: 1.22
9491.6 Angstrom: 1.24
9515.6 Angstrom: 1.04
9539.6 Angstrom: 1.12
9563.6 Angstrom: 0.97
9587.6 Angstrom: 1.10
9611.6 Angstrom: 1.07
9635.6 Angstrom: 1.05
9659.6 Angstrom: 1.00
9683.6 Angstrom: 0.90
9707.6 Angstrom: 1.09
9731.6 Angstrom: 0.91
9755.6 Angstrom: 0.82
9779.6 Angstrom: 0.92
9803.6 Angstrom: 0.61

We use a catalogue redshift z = 0.26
